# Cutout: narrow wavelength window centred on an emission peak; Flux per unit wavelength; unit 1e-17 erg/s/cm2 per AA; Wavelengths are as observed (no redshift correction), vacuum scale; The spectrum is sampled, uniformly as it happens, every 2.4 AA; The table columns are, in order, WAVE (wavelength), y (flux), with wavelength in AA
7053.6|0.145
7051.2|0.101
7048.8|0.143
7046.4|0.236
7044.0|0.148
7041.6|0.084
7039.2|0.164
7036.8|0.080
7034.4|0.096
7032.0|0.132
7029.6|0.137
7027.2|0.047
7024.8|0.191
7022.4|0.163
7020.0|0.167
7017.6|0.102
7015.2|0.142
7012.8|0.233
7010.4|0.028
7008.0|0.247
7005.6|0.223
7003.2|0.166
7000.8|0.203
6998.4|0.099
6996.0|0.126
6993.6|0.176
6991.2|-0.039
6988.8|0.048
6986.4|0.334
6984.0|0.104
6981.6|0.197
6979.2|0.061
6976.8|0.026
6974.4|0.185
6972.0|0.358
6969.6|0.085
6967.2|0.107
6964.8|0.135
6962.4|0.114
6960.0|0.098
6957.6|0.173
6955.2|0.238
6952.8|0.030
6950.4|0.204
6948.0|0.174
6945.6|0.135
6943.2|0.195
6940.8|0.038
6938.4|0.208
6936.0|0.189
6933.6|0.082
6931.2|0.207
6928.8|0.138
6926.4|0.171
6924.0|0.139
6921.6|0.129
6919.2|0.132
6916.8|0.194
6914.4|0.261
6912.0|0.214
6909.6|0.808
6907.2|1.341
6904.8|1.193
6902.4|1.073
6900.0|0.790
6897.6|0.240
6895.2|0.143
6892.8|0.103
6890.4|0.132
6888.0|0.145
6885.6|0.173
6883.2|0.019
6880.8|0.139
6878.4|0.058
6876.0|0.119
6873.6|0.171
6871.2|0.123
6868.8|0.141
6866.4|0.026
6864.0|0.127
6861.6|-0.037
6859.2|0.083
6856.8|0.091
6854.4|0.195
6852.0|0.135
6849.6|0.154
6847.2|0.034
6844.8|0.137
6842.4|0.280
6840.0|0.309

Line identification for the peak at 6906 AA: [O II]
